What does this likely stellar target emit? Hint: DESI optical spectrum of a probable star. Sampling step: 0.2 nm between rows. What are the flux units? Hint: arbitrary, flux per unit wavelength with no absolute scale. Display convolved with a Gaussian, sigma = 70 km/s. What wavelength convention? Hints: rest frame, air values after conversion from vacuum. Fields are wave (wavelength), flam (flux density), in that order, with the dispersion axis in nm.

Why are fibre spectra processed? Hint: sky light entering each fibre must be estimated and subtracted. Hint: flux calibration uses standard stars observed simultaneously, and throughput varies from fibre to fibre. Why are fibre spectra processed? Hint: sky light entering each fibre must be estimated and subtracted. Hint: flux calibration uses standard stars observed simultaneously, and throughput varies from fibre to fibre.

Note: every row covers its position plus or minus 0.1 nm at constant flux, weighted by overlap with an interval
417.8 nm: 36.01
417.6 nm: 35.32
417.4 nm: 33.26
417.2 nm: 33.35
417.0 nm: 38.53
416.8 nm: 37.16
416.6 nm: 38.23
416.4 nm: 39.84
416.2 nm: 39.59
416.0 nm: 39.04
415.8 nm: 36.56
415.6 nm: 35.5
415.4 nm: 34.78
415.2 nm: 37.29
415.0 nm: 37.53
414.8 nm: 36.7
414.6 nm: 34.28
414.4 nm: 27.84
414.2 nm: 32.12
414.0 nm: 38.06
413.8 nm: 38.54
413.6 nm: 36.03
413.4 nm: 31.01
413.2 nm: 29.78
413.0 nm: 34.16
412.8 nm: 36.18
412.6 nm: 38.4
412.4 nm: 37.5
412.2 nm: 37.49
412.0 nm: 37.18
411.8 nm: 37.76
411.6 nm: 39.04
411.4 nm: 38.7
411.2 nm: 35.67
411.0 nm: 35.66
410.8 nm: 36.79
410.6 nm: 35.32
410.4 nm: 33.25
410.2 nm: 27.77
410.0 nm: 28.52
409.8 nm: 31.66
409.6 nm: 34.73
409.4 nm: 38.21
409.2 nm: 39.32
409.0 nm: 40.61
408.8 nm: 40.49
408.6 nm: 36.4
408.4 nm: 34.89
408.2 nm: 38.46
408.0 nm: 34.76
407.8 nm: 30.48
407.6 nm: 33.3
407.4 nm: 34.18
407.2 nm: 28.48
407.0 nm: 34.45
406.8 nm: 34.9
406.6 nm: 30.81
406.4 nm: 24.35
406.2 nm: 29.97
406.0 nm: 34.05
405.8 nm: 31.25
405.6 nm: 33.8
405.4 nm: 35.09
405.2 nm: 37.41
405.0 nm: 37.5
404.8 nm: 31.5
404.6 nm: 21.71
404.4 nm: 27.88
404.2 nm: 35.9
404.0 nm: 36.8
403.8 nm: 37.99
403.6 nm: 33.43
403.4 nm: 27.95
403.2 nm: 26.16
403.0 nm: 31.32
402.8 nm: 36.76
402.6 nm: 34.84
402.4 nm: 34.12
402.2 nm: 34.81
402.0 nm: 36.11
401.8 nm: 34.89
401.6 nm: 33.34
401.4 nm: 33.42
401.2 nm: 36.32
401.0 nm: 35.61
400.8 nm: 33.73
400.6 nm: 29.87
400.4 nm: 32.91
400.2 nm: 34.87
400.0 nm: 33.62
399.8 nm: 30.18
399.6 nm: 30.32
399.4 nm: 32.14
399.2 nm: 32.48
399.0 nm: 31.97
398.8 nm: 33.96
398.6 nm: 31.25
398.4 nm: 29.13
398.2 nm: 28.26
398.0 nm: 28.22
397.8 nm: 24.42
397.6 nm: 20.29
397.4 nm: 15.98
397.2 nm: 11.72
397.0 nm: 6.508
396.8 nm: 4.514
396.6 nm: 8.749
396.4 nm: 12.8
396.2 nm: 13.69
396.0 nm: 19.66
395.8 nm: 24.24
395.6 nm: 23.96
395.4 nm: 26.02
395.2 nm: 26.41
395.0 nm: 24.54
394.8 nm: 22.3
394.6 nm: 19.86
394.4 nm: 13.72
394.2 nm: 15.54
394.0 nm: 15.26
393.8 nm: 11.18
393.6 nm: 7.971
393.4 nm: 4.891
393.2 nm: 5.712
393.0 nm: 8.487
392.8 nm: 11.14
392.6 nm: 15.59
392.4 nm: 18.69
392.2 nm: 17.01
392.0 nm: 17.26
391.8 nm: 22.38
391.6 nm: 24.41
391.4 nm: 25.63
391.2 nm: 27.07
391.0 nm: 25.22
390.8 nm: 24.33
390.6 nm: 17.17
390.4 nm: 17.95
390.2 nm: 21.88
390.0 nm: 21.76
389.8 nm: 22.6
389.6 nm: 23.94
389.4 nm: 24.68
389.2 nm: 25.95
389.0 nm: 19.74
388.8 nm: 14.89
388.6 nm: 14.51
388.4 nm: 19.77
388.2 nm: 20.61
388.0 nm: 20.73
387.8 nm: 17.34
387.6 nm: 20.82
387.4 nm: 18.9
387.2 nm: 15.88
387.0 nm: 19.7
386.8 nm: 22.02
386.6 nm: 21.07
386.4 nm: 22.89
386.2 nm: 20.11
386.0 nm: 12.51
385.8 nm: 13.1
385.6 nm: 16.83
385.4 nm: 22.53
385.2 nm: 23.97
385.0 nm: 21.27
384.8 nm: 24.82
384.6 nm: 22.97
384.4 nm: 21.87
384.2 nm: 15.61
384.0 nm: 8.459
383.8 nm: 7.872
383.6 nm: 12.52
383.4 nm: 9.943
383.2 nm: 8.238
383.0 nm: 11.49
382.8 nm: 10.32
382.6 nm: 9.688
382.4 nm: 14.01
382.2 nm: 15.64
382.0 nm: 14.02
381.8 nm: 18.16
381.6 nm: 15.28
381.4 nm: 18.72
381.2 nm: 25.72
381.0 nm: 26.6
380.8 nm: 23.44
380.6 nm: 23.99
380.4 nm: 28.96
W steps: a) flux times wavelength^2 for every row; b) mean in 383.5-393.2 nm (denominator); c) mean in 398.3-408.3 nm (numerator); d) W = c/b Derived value 1.8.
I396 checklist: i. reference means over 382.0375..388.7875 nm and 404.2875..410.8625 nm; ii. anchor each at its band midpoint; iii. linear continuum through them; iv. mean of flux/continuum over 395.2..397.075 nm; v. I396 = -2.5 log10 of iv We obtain 0.452 mag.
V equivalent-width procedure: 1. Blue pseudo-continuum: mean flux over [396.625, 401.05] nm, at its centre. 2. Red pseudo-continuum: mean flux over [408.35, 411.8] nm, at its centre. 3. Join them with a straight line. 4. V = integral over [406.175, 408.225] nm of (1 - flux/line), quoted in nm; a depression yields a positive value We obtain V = 0.08 nm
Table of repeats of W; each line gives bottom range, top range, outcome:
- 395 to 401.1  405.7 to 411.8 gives 1.45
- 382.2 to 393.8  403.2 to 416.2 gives 2.18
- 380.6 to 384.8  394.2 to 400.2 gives 1.55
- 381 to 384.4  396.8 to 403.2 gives 2.30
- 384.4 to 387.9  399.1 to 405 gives 1.79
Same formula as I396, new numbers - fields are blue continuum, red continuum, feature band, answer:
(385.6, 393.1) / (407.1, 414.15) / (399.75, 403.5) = -0.16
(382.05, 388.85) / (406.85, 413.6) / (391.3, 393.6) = 0.39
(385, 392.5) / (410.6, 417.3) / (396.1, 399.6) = 0.21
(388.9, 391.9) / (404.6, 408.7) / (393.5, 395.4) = 0.39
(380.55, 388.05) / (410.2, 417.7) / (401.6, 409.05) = -0.10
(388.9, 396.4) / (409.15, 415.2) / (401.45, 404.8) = -0.18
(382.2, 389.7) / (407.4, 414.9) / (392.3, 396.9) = 0.47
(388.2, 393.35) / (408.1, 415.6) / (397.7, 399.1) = -0.17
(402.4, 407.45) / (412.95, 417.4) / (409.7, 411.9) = -0.01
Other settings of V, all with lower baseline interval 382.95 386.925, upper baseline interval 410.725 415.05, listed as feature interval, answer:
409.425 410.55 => 0.06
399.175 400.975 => -0.34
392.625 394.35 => 0.94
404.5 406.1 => -0.11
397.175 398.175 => 0.17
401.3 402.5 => -0.26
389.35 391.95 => -0.24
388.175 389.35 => 0.02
